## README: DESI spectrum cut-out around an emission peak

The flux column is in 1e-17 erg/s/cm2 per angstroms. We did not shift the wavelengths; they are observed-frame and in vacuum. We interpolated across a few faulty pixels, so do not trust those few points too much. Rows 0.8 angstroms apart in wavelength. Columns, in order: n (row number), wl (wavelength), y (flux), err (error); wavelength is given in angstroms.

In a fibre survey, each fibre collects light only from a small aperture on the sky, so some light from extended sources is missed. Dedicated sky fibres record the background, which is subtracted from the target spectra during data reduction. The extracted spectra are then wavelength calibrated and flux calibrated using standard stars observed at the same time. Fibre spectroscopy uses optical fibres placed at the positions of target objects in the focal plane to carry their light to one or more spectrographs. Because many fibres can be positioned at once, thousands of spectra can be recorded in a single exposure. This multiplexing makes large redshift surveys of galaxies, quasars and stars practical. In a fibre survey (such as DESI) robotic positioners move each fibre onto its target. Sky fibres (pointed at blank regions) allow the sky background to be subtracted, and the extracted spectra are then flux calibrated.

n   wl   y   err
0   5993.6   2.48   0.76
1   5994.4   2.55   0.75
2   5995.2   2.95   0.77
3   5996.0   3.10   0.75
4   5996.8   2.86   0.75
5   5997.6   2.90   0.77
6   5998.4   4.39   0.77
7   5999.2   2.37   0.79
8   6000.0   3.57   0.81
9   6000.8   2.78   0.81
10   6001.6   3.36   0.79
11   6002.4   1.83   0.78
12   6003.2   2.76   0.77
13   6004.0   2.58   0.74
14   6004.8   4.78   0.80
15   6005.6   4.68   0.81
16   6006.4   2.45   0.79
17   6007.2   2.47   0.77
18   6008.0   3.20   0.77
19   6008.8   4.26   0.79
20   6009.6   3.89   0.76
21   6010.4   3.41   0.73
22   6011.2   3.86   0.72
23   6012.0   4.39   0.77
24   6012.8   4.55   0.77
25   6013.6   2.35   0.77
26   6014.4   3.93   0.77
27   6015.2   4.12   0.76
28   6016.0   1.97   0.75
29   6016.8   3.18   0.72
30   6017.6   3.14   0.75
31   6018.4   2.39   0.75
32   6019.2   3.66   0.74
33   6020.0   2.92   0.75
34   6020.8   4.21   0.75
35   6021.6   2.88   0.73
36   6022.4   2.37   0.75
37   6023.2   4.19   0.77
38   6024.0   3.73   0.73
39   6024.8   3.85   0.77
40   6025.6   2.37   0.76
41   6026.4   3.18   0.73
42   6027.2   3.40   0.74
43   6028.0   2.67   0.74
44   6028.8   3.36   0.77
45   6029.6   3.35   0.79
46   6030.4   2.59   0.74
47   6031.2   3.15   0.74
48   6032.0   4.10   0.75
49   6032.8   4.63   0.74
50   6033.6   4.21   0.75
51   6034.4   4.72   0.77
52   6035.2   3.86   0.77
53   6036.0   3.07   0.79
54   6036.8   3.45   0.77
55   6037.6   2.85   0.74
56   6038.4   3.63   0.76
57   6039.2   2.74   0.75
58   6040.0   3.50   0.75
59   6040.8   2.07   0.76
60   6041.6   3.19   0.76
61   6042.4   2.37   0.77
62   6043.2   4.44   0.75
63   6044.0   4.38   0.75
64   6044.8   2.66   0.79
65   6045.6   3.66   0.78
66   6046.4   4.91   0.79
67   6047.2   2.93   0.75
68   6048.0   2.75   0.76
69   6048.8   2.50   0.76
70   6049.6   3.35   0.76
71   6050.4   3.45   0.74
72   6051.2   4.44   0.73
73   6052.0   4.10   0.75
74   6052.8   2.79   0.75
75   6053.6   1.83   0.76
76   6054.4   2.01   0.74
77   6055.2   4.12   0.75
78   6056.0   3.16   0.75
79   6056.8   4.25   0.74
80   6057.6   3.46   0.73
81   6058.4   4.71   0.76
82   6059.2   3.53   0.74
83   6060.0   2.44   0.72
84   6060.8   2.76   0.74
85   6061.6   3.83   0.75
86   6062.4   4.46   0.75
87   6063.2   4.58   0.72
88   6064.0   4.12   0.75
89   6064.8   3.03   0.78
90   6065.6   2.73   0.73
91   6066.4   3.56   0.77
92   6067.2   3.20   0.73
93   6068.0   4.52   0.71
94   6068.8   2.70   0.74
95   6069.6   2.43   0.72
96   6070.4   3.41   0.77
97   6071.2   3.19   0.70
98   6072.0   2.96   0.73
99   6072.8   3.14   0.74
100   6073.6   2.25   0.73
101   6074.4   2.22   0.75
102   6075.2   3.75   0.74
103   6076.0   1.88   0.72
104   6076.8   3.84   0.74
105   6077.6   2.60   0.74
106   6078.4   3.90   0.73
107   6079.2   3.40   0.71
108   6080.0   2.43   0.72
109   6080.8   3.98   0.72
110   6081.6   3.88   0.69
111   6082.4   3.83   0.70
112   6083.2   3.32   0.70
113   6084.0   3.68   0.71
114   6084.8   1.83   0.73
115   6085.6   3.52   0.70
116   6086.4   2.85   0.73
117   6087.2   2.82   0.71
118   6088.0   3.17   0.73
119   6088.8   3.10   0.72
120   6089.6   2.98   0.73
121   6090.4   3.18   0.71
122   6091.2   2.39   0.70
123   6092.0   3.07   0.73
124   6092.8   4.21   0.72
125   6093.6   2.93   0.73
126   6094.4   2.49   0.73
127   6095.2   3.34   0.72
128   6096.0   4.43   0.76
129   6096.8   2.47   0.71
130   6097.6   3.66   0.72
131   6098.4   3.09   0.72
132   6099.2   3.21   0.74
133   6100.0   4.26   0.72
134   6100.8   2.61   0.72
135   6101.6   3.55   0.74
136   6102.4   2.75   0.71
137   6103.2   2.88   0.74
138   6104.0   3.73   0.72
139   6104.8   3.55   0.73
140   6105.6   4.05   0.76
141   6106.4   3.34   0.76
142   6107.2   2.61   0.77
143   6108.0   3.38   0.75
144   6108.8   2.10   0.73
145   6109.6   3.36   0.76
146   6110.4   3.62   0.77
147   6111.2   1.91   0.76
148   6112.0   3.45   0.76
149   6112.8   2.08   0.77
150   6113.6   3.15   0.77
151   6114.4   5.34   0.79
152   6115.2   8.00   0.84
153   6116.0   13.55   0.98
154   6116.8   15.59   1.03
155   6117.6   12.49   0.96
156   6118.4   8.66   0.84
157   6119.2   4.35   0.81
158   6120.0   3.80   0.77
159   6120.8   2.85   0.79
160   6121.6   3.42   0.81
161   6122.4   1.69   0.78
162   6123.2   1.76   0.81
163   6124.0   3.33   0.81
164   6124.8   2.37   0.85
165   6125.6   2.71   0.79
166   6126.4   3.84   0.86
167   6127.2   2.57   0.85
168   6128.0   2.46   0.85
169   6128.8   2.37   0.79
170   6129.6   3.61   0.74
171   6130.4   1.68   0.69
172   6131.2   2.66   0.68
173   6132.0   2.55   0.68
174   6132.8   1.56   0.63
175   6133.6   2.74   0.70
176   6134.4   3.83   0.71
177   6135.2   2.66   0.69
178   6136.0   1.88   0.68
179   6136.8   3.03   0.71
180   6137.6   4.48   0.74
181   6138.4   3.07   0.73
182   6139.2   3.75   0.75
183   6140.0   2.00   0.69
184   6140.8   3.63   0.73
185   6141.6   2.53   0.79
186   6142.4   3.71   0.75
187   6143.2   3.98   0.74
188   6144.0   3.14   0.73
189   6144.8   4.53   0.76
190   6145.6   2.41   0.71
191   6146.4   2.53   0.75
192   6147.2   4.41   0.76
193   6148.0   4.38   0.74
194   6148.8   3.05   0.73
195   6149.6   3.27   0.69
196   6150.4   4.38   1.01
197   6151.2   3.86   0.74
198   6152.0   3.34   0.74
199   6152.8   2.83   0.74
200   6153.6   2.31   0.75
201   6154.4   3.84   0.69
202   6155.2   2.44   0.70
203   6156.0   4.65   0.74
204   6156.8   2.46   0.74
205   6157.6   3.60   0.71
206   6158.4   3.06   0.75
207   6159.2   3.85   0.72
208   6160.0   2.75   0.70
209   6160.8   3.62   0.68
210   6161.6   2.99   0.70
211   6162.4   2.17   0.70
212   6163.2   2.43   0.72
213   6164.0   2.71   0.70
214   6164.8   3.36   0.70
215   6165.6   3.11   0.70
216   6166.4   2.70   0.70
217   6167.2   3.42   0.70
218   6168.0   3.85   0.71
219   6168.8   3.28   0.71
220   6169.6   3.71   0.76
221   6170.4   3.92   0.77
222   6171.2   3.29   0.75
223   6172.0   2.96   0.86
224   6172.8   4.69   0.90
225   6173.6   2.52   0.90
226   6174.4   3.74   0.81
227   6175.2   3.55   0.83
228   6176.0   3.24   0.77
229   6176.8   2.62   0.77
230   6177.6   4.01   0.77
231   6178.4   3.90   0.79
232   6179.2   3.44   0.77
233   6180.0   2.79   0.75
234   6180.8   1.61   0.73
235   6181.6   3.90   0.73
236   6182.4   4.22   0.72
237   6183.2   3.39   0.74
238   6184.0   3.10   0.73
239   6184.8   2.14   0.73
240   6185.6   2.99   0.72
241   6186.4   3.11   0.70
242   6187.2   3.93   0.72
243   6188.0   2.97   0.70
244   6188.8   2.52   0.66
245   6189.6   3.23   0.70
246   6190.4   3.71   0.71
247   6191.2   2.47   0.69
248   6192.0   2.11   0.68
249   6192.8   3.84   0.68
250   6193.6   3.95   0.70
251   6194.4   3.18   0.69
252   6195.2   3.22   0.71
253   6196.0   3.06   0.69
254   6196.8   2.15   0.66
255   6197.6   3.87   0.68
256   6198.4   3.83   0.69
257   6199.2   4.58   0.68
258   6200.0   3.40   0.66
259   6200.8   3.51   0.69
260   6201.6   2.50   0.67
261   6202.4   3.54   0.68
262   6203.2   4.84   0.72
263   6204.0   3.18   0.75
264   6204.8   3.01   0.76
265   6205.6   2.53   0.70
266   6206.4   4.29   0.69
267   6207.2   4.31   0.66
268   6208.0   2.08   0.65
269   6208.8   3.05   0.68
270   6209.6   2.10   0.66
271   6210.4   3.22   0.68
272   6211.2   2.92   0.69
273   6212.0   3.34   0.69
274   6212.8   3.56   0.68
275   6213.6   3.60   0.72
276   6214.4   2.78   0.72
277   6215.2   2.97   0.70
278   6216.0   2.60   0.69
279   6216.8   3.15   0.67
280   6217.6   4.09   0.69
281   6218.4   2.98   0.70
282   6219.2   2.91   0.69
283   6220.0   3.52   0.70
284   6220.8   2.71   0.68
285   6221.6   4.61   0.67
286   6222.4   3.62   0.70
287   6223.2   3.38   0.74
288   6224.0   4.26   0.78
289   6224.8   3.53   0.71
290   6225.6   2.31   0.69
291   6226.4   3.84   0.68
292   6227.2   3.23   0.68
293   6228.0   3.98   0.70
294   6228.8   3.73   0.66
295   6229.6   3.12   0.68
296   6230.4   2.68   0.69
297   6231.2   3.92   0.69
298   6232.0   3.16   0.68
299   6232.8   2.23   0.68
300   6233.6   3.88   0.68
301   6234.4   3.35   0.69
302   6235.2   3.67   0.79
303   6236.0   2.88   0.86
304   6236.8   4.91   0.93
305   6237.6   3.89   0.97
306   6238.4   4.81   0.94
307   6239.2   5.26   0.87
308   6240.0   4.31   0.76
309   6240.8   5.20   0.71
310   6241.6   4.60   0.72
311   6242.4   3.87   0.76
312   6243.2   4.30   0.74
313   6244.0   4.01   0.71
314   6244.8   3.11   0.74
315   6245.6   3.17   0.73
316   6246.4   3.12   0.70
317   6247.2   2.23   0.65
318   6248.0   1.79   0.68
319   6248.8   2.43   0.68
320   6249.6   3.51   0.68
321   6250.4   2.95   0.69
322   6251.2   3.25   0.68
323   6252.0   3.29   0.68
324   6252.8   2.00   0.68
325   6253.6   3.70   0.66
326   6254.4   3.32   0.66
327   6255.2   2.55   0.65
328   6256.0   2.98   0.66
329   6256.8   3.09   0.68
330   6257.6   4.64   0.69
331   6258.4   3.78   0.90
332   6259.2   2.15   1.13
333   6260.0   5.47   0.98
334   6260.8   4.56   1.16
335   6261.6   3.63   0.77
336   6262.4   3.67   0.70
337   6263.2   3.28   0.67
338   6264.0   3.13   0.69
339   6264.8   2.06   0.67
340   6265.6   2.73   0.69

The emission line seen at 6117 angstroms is Hbeta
